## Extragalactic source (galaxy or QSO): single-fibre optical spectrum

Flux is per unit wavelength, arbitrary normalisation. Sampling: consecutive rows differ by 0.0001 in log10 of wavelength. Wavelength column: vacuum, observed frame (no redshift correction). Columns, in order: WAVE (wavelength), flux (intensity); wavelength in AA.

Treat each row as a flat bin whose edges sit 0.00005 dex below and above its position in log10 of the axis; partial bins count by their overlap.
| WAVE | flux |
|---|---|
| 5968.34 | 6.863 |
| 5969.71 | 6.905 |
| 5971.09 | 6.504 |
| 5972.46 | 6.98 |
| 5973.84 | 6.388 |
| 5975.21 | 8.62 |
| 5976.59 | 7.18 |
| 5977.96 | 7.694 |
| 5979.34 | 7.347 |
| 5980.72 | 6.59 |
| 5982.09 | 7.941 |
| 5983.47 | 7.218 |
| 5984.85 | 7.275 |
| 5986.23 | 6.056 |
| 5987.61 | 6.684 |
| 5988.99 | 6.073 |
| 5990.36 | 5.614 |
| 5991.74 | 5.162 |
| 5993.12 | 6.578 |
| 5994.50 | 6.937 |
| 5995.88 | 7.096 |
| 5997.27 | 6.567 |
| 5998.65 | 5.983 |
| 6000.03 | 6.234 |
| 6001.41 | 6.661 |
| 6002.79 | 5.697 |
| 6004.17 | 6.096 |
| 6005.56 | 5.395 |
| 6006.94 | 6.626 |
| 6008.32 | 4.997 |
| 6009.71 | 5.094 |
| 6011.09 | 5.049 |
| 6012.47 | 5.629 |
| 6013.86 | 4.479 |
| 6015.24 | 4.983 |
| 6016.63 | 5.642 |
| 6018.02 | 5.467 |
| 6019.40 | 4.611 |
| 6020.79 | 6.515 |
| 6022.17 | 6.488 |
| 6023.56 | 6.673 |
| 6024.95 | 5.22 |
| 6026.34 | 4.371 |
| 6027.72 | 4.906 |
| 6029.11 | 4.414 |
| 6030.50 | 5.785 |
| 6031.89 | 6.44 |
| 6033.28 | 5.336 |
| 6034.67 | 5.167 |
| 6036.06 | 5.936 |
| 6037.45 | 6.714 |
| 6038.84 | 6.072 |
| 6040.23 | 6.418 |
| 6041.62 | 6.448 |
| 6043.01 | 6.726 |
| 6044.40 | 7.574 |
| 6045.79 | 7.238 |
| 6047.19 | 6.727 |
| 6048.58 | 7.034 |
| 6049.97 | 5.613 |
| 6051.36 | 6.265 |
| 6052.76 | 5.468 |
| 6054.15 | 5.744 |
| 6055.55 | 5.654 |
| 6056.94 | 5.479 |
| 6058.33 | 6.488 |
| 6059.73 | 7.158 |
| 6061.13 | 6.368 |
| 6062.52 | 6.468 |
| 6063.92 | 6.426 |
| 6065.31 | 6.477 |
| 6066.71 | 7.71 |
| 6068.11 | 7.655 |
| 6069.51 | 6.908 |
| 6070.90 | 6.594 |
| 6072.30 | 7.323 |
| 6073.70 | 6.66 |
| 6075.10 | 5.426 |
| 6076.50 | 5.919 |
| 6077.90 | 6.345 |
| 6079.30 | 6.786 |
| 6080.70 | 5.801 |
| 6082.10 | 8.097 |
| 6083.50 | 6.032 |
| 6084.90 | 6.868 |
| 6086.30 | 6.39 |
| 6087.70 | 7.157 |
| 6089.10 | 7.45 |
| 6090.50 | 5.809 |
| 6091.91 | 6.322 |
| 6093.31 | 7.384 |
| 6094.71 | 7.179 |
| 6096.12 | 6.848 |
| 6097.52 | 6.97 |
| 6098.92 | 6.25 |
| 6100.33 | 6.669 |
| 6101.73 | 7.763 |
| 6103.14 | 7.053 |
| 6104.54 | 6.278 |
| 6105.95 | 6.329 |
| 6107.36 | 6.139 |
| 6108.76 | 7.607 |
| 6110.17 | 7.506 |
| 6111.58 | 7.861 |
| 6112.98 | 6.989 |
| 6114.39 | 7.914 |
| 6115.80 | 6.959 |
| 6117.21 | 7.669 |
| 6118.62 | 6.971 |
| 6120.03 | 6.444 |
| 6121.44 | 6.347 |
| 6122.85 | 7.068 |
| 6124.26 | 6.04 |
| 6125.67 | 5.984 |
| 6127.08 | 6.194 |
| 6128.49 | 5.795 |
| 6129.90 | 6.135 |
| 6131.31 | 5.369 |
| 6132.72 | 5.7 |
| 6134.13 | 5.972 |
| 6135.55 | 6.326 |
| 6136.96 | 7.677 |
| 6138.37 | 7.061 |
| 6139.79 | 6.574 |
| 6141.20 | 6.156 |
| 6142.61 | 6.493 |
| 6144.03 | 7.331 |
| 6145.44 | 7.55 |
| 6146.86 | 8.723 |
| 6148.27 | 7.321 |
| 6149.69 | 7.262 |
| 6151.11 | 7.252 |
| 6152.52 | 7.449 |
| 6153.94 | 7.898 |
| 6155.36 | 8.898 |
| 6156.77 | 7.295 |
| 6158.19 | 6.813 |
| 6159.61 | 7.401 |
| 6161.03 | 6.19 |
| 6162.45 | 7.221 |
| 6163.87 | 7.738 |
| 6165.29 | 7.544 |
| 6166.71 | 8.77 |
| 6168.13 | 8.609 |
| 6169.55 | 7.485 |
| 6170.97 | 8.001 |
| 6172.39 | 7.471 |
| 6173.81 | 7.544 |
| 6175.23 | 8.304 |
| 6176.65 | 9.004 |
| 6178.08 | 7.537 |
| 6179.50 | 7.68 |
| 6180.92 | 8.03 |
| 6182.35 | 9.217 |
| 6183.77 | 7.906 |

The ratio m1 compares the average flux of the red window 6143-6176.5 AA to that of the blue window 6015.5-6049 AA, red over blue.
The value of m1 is 1.3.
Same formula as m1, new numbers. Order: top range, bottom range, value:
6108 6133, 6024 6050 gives 1.11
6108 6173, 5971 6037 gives 1.17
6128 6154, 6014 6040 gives 1.22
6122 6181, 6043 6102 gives 1.09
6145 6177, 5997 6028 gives 1.37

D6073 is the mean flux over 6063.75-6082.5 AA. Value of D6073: 6.71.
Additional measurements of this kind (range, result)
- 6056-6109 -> 6.69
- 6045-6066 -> 6.31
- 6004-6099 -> 6.2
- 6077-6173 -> 6.98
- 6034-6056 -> 6.31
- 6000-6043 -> 5.67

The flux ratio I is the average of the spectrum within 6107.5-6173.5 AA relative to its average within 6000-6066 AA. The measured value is 1.2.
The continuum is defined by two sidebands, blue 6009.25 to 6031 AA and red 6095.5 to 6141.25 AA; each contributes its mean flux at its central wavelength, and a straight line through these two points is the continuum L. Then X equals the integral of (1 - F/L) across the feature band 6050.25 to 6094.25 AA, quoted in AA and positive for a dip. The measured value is -3.46 AA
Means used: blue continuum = 5.33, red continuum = 6.69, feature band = 6.53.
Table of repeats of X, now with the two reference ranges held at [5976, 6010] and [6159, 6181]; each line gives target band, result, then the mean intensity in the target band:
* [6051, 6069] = 1.4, 6.42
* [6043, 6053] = 0.3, 6.62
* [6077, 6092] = 1.0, 6.65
